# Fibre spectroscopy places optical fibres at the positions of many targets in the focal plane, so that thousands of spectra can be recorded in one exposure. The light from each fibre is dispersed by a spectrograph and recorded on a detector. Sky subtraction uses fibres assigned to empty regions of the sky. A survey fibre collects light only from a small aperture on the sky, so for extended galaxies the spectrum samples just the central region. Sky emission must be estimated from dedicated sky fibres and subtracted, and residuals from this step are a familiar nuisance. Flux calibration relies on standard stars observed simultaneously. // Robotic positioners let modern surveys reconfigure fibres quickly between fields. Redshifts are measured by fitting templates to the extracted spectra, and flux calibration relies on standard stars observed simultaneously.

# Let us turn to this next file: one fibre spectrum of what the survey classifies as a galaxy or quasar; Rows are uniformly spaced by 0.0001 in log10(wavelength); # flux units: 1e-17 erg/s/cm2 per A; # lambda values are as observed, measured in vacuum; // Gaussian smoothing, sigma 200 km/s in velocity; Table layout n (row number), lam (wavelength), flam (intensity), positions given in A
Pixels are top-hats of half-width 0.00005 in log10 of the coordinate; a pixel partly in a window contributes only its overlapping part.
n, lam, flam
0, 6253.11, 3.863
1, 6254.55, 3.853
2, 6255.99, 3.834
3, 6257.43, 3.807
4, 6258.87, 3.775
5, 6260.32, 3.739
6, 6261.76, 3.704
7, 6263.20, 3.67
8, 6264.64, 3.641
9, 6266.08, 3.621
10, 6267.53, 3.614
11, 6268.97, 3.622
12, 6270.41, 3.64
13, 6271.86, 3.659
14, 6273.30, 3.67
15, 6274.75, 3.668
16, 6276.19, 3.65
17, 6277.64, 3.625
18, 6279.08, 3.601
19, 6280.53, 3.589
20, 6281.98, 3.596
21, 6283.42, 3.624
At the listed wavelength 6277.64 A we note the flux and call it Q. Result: 3.625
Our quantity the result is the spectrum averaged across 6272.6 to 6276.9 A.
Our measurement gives 3.66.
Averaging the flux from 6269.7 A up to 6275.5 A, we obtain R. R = 3.66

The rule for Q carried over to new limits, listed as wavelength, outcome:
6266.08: 3.621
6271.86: 3.659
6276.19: 3.65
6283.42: 3.624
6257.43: 3.807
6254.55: 3.853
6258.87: 3.775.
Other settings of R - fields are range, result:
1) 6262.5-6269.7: 3.64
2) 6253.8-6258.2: 3.83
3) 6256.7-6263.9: 3.74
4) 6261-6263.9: 3.69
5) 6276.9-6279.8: 3.61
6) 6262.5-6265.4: 3.66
